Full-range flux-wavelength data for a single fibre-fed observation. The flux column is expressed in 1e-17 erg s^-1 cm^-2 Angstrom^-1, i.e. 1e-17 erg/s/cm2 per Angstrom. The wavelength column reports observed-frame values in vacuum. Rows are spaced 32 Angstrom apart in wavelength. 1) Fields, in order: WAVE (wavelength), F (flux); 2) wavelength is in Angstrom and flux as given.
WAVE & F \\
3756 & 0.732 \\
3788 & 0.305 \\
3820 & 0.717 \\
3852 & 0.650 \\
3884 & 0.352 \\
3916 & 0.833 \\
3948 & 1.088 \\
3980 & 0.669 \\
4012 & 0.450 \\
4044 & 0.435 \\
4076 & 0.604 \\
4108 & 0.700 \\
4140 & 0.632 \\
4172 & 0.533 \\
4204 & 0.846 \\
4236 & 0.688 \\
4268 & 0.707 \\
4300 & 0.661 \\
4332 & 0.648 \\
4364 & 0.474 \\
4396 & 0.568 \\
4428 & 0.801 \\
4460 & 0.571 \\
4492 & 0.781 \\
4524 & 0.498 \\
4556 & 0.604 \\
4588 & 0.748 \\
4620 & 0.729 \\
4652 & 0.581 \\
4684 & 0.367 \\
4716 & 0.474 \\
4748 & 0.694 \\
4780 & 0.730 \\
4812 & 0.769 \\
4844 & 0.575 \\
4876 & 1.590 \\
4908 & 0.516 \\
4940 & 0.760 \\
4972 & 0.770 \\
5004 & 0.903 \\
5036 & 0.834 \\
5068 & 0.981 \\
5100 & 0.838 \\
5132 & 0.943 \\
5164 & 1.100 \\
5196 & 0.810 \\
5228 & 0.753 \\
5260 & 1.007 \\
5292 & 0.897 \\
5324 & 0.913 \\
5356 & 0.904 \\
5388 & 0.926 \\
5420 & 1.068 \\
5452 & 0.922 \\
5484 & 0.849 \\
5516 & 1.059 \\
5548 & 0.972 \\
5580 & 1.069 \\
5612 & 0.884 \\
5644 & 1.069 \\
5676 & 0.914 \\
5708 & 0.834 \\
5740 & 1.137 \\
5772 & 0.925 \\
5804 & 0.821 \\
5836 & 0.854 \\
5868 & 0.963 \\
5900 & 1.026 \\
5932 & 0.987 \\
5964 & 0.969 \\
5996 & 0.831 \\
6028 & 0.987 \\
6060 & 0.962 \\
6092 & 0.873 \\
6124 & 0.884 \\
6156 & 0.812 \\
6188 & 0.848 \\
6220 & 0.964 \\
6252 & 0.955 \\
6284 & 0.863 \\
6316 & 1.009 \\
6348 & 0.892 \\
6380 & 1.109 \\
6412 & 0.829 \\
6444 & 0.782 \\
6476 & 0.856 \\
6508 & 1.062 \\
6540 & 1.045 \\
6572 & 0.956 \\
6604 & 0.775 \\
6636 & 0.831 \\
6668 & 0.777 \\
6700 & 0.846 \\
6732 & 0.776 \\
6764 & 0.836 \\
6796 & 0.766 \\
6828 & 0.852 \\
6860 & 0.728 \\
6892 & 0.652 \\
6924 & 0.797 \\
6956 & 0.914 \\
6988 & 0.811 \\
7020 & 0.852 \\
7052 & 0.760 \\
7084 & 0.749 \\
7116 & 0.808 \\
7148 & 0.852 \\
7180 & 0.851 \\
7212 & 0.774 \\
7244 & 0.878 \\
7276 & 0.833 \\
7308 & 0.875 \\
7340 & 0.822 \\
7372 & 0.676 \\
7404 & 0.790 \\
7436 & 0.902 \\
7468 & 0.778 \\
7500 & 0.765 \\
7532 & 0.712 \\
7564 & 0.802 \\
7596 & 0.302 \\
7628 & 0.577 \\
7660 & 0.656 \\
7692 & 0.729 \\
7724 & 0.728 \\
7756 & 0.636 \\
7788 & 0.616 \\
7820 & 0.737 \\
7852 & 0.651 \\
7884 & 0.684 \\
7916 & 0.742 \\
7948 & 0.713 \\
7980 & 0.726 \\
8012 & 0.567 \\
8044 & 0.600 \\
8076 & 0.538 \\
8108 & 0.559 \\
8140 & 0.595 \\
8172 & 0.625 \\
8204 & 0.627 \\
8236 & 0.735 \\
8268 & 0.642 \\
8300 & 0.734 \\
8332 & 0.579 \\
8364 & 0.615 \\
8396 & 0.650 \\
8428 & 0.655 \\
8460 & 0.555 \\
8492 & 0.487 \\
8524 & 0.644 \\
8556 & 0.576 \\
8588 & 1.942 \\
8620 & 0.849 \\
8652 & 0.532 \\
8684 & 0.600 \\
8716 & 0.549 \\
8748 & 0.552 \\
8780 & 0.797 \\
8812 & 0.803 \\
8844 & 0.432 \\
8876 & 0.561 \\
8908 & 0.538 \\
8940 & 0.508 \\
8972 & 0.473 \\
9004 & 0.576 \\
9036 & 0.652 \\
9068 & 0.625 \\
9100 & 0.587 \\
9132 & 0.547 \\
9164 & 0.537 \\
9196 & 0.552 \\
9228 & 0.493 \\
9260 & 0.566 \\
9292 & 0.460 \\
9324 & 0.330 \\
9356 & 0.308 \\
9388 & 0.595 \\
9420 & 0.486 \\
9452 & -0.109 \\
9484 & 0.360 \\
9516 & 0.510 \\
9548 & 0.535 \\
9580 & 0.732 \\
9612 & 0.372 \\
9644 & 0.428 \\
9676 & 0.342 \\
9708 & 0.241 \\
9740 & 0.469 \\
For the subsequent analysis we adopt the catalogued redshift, 0.309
